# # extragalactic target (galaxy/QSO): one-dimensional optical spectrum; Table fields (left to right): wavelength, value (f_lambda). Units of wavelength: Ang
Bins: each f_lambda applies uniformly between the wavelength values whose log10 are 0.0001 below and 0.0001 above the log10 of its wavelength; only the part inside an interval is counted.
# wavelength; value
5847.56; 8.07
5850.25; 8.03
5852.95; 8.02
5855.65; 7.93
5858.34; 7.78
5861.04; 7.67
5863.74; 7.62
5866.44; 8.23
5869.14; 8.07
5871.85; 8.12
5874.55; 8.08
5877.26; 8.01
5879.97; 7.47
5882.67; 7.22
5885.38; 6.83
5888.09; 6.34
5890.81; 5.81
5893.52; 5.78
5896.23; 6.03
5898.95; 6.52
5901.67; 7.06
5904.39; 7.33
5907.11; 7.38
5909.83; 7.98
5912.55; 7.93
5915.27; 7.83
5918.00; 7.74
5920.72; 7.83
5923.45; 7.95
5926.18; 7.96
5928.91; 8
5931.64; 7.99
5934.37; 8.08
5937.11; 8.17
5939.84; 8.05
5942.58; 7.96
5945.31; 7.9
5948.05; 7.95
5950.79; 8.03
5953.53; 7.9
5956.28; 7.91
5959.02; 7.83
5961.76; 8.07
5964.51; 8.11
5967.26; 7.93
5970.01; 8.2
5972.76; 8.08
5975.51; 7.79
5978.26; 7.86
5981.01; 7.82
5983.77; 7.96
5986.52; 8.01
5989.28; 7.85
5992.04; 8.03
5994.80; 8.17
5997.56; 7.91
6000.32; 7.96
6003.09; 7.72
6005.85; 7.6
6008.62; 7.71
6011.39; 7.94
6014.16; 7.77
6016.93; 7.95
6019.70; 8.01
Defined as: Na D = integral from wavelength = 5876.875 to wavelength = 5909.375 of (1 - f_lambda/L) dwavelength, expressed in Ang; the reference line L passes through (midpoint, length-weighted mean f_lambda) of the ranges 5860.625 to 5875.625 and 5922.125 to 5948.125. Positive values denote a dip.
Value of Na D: 4.8 Ang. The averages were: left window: 7.98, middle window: 6.81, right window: 8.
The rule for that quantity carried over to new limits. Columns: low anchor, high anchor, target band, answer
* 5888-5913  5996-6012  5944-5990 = -3.2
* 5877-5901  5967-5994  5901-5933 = -3.3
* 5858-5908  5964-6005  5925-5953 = -1.4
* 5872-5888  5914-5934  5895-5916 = 1.3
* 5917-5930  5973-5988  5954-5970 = -0.2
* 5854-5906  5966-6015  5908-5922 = -0.7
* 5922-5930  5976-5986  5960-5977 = -0.3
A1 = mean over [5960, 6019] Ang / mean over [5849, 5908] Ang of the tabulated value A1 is 1.1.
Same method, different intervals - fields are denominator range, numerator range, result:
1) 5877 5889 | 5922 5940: 1.13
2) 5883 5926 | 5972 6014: 1.11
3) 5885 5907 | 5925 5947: 1.23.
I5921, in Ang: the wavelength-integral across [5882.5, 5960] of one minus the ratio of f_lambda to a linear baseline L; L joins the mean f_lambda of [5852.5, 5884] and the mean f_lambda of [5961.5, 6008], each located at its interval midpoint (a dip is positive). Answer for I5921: 3.9 Ang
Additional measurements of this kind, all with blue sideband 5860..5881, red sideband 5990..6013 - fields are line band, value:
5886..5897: 2.60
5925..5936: -0.16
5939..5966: -0.27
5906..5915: 0.14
